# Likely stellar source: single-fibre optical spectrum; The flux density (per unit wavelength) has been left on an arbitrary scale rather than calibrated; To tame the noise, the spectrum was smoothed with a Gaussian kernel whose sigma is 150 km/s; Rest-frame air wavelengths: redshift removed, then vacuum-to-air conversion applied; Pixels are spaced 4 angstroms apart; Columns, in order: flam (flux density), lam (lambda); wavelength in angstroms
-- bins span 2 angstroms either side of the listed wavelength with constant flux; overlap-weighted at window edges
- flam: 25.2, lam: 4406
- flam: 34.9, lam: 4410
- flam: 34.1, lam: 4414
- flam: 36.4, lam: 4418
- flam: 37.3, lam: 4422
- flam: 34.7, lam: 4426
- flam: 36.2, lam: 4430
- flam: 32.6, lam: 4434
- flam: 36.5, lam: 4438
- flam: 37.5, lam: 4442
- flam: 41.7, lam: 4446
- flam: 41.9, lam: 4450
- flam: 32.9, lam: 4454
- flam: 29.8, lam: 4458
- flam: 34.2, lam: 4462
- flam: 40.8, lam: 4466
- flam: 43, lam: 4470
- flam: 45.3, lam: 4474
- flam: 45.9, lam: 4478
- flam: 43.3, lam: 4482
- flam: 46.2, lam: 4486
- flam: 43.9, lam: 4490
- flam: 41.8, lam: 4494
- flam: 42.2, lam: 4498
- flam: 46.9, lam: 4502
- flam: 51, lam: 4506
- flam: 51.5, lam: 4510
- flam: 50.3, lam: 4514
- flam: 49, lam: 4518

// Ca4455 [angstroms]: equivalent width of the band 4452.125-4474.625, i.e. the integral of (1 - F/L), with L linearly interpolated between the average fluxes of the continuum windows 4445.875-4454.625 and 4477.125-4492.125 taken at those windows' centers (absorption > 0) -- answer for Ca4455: 2.3 angstroms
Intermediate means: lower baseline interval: 39.2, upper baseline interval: 44.7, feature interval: 37.2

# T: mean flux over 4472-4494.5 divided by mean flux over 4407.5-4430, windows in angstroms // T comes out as 1.26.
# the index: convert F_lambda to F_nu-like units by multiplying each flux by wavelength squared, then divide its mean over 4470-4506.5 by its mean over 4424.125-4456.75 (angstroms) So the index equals 1.3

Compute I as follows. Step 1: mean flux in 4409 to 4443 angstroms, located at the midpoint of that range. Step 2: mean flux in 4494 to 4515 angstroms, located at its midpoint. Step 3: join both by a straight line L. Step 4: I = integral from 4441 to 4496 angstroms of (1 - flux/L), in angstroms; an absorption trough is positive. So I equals 1.93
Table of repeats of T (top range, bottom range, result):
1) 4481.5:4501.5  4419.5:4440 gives 1.23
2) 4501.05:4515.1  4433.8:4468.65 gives 1.36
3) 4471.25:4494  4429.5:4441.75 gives 1.26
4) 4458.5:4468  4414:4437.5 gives 1.03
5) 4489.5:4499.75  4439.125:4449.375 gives 1.07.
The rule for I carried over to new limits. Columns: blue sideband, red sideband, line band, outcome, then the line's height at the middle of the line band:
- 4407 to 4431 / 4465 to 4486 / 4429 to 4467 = 3.2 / 39.7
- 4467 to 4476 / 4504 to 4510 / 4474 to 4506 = 1.9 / 47.6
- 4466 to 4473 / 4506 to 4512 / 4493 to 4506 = 1.2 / 49.3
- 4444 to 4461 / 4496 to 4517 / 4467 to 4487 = -1.3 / 41.9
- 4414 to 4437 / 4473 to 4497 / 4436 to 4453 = -0.3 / 38.2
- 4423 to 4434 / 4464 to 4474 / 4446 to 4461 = 1.5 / 39.7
